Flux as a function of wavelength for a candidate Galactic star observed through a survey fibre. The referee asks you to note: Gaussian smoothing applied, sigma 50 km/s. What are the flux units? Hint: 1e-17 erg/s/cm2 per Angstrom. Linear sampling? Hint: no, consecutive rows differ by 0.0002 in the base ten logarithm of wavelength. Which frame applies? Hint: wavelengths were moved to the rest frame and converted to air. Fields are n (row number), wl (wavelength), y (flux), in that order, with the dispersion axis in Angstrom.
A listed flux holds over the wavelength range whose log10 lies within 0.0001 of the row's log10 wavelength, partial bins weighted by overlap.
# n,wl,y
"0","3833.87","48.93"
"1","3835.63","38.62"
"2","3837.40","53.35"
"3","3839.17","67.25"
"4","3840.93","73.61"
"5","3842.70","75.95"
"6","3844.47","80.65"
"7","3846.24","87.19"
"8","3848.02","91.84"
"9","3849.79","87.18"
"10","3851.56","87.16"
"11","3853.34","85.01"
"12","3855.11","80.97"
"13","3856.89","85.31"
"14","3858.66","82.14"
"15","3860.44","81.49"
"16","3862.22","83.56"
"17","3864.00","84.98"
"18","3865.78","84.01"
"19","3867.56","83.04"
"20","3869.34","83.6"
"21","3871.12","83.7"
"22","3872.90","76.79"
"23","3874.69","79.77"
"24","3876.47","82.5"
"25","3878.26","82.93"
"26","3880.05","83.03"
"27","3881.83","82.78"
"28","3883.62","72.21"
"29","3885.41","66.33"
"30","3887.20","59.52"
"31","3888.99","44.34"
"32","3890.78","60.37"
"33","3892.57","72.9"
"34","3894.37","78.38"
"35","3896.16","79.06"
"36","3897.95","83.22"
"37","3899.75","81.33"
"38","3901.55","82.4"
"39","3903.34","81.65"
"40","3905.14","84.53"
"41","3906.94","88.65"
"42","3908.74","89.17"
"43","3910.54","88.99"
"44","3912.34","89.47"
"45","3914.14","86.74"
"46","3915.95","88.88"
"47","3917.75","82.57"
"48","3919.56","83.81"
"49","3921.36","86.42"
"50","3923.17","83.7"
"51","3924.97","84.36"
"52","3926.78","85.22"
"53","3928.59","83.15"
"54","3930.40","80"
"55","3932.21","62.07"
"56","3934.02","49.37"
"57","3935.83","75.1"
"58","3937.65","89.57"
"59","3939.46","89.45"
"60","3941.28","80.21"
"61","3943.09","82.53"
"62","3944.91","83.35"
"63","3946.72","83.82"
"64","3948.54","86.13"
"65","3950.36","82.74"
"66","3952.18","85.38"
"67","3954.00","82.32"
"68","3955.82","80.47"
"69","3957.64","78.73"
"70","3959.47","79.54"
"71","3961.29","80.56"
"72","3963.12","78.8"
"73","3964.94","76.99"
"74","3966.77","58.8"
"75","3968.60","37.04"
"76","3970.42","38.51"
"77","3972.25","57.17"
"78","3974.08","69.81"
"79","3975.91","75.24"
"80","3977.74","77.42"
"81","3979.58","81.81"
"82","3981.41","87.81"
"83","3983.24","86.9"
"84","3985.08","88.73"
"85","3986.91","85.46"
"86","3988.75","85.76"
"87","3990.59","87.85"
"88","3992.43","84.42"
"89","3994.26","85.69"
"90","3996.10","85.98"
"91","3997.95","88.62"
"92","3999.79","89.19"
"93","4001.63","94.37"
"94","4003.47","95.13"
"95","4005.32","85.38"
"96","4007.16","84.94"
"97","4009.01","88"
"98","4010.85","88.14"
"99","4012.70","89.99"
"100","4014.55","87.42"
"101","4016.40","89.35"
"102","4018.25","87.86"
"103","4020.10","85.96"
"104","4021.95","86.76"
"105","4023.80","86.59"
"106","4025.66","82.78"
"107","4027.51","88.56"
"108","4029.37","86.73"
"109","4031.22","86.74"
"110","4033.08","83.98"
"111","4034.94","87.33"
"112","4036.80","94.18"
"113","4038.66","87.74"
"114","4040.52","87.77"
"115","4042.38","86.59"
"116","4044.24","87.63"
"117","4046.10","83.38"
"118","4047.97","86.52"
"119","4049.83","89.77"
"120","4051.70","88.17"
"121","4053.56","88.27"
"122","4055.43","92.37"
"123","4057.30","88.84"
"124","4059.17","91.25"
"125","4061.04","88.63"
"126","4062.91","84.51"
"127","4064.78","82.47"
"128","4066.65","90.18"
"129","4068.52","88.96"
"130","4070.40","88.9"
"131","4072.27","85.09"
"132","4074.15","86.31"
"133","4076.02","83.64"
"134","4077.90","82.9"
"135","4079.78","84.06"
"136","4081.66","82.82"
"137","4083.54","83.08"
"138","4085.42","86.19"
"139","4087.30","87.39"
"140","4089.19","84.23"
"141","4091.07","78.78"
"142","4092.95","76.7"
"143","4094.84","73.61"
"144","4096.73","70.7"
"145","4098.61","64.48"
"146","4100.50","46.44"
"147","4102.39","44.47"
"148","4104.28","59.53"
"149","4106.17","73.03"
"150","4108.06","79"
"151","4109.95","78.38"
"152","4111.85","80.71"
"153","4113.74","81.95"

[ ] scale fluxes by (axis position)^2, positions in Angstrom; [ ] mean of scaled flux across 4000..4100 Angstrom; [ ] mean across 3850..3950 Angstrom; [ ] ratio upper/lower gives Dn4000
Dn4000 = 1.15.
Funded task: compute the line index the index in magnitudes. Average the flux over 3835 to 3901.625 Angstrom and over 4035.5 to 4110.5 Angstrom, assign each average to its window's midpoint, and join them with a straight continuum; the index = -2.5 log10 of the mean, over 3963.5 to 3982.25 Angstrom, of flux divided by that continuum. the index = 0.196 mag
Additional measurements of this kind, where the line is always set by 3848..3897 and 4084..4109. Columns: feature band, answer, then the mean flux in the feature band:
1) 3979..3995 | -0.15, 86.2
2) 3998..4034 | -0.19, 87.8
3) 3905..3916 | -0.14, 88.2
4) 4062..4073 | -0.20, 86.8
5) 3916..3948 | -0.06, 80.6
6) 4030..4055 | -0.20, 87.6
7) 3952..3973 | 0.10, 69.1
